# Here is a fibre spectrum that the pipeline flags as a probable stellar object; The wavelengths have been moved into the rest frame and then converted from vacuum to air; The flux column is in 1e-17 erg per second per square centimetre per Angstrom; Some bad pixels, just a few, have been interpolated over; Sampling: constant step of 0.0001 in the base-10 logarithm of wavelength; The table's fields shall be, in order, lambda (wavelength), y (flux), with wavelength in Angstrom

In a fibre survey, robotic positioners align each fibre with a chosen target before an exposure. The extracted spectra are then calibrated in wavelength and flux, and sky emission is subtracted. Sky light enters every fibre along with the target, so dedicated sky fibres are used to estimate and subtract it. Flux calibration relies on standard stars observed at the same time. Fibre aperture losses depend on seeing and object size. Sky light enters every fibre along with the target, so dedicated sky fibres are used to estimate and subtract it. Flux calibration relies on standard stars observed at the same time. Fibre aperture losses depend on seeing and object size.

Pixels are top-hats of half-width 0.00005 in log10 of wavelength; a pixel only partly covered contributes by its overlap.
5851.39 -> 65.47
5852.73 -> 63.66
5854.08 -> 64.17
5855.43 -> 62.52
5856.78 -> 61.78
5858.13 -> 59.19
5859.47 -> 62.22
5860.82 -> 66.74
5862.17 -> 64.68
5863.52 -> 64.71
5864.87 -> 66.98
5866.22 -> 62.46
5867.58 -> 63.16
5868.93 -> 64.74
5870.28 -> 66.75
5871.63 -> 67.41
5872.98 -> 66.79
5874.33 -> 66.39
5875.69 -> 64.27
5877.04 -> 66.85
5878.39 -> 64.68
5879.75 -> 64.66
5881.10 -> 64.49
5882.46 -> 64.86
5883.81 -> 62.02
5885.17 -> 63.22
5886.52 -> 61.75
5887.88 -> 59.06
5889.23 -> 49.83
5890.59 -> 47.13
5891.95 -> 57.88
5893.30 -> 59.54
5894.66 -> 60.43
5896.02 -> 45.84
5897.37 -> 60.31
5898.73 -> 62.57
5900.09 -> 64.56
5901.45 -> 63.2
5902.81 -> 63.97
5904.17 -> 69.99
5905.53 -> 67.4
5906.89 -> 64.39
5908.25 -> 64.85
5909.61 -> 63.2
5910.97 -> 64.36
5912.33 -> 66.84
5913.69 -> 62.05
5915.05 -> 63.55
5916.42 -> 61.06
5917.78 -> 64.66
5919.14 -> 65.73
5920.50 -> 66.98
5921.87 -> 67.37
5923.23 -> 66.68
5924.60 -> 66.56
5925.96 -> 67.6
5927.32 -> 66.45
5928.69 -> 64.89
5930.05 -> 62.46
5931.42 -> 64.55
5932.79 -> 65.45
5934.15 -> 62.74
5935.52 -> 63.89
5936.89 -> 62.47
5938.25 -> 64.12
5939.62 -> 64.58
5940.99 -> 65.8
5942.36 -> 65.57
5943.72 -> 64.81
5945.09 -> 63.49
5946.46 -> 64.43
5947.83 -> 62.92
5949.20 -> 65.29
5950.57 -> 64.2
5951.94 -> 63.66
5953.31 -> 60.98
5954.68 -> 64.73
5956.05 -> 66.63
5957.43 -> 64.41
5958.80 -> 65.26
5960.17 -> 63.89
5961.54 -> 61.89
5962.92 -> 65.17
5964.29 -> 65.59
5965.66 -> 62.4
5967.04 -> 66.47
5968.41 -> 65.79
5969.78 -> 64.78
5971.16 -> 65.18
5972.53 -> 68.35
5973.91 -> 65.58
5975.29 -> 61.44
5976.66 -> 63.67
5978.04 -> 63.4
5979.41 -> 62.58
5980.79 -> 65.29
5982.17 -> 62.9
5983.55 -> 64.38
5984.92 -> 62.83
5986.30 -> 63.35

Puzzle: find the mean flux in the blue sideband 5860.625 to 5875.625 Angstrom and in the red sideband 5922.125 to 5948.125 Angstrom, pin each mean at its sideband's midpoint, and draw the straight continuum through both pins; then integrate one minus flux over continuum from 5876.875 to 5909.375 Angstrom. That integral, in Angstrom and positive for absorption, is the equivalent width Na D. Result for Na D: 1.92 Angstrom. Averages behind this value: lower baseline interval 65.4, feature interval 61.3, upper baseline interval 64.8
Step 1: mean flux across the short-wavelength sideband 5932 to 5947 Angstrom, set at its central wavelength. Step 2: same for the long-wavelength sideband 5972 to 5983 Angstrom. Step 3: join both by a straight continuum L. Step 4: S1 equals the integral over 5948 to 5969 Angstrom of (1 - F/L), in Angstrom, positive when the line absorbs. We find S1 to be -0.1 Angstrom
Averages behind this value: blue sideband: 64.3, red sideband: 64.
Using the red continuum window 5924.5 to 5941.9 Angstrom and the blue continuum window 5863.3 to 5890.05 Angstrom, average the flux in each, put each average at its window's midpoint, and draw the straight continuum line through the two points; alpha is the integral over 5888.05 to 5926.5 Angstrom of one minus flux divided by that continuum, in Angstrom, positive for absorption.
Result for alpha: 1.1 Angstrom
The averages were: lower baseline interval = 63.6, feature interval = 62.4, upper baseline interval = 64.7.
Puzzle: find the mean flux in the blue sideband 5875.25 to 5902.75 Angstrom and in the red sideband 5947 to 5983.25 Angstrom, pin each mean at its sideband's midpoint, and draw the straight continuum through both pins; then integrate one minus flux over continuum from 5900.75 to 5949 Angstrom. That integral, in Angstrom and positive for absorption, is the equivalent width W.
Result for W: -2.0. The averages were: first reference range 60.4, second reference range 64.3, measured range 64.8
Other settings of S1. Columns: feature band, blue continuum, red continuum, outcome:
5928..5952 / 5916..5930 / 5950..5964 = 0.3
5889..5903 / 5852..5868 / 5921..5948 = 1.4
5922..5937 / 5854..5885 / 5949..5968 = -0.2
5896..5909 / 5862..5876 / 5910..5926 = 0.3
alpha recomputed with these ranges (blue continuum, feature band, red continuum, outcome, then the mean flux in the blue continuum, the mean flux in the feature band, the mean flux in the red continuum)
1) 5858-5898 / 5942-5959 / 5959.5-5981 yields -0.1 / 62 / 64.3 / 64.5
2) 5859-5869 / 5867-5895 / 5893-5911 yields 0.6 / 64.4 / 62.2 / 62.5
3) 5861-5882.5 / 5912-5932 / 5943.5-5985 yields -0.1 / 65.3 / 65.1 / 64.3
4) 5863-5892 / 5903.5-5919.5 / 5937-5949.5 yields -0.3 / 62.8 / 64.8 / 64.5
